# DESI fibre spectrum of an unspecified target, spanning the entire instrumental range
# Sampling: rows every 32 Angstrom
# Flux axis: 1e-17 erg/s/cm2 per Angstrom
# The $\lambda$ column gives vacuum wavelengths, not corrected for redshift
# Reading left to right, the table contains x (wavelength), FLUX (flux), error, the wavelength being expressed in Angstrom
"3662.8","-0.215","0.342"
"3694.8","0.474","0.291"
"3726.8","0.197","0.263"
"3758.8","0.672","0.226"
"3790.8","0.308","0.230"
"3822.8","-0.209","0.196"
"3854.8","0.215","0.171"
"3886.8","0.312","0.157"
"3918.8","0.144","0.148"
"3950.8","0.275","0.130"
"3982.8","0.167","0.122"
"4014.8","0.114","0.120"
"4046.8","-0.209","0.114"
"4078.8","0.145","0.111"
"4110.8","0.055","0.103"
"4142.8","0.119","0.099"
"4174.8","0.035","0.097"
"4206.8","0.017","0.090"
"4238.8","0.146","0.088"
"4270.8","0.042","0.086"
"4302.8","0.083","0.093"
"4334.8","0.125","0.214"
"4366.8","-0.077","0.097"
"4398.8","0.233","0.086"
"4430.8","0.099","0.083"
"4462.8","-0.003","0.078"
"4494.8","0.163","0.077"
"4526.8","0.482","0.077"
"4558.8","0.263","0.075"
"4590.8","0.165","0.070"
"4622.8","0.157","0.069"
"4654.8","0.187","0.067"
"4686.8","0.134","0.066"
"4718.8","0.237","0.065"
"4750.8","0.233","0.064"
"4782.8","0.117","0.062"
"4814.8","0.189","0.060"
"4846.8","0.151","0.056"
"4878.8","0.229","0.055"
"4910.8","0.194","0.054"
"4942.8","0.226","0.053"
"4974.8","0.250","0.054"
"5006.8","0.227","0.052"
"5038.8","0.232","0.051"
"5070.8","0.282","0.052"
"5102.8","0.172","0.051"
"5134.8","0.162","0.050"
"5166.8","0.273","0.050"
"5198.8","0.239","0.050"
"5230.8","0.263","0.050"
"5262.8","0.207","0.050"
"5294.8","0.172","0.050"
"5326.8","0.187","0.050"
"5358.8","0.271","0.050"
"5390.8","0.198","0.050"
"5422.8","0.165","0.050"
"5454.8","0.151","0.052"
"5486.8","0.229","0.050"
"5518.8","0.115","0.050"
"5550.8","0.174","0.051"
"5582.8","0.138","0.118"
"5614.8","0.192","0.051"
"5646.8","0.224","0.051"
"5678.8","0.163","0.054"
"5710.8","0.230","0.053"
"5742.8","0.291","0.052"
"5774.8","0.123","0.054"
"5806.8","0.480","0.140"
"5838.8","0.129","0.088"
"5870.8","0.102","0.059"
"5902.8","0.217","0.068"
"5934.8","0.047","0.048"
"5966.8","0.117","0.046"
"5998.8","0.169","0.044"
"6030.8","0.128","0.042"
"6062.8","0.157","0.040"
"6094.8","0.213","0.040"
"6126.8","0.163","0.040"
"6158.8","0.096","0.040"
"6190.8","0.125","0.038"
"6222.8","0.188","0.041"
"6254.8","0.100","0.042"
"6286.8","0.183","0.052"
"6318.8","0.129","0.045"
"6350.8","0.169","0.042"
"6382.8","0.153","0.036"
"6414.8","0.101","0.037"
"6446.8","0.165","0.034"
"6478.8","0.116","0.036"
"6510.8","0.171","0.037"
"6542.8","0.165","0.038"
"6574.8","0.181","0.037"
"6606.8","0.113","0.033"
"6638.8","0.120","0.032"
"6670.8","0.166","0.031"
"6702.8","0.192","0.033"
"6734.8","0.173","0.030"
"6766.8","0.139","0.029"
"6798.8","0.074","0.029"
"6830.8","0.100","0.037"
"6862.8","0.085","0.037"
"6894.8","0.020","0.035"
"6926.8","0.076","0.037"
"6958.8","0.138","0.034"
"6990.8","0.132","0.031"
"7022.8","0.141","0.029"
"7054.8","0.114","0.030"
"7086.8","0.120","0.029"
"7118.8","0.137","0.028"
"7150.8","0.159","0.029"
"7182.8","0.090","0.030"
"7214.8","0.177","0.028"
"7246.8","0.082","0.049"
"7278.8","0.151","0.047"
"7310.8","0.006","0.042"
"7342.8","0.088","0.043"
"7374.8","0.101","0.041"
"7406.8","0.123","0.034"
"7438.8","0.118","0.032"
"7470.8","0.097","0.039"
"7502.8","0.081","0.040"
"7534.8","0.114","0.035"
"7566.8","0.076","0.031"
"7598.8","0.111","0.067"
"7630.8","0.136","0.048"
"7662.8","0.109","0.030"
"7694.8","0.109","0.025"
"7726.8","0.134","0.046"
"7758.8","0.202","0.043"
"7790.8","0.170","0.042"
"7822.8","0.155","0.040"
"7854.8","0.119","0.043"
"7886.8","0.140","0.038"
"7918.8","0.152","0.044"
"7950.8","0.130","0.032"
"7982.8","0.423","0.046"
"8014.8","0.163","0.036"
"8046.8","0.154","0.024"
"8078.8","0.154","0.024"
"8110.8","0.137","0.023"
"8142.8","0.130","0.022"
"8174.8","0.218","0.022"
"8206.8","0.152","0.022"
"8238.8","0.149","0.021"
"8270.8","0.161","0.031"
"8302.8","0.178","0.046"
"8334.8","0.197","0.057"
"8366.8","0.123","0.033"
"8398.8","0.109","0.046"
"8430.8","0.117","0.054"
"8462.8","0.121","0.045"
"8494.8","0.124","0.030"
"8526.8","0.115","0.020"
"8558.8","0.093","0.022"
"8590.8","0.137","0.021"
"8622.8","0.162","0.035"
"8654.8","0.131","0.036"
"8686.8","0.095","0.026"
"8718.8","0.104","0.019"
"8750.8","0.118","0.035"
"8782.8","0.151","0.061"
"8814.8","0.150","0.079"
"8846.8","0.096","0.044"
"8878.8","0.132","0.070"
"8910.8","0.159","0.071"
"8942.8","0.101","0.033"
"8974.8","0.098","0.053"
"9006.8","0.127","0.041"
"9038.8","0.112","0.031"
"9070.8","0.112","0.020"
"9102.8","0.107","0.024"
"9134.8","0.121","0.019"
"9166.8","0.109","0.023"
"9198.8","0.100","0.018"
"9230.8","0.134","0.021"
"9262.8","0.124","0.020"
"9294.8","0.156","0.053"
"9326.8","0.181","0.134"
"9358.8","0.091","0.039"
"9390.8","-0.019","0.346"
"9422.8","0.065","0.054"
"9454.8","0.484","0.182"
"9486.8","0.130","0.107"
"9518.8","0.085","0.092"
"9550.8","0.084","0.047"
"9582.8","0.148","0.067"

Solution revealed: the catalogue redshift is 0.22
